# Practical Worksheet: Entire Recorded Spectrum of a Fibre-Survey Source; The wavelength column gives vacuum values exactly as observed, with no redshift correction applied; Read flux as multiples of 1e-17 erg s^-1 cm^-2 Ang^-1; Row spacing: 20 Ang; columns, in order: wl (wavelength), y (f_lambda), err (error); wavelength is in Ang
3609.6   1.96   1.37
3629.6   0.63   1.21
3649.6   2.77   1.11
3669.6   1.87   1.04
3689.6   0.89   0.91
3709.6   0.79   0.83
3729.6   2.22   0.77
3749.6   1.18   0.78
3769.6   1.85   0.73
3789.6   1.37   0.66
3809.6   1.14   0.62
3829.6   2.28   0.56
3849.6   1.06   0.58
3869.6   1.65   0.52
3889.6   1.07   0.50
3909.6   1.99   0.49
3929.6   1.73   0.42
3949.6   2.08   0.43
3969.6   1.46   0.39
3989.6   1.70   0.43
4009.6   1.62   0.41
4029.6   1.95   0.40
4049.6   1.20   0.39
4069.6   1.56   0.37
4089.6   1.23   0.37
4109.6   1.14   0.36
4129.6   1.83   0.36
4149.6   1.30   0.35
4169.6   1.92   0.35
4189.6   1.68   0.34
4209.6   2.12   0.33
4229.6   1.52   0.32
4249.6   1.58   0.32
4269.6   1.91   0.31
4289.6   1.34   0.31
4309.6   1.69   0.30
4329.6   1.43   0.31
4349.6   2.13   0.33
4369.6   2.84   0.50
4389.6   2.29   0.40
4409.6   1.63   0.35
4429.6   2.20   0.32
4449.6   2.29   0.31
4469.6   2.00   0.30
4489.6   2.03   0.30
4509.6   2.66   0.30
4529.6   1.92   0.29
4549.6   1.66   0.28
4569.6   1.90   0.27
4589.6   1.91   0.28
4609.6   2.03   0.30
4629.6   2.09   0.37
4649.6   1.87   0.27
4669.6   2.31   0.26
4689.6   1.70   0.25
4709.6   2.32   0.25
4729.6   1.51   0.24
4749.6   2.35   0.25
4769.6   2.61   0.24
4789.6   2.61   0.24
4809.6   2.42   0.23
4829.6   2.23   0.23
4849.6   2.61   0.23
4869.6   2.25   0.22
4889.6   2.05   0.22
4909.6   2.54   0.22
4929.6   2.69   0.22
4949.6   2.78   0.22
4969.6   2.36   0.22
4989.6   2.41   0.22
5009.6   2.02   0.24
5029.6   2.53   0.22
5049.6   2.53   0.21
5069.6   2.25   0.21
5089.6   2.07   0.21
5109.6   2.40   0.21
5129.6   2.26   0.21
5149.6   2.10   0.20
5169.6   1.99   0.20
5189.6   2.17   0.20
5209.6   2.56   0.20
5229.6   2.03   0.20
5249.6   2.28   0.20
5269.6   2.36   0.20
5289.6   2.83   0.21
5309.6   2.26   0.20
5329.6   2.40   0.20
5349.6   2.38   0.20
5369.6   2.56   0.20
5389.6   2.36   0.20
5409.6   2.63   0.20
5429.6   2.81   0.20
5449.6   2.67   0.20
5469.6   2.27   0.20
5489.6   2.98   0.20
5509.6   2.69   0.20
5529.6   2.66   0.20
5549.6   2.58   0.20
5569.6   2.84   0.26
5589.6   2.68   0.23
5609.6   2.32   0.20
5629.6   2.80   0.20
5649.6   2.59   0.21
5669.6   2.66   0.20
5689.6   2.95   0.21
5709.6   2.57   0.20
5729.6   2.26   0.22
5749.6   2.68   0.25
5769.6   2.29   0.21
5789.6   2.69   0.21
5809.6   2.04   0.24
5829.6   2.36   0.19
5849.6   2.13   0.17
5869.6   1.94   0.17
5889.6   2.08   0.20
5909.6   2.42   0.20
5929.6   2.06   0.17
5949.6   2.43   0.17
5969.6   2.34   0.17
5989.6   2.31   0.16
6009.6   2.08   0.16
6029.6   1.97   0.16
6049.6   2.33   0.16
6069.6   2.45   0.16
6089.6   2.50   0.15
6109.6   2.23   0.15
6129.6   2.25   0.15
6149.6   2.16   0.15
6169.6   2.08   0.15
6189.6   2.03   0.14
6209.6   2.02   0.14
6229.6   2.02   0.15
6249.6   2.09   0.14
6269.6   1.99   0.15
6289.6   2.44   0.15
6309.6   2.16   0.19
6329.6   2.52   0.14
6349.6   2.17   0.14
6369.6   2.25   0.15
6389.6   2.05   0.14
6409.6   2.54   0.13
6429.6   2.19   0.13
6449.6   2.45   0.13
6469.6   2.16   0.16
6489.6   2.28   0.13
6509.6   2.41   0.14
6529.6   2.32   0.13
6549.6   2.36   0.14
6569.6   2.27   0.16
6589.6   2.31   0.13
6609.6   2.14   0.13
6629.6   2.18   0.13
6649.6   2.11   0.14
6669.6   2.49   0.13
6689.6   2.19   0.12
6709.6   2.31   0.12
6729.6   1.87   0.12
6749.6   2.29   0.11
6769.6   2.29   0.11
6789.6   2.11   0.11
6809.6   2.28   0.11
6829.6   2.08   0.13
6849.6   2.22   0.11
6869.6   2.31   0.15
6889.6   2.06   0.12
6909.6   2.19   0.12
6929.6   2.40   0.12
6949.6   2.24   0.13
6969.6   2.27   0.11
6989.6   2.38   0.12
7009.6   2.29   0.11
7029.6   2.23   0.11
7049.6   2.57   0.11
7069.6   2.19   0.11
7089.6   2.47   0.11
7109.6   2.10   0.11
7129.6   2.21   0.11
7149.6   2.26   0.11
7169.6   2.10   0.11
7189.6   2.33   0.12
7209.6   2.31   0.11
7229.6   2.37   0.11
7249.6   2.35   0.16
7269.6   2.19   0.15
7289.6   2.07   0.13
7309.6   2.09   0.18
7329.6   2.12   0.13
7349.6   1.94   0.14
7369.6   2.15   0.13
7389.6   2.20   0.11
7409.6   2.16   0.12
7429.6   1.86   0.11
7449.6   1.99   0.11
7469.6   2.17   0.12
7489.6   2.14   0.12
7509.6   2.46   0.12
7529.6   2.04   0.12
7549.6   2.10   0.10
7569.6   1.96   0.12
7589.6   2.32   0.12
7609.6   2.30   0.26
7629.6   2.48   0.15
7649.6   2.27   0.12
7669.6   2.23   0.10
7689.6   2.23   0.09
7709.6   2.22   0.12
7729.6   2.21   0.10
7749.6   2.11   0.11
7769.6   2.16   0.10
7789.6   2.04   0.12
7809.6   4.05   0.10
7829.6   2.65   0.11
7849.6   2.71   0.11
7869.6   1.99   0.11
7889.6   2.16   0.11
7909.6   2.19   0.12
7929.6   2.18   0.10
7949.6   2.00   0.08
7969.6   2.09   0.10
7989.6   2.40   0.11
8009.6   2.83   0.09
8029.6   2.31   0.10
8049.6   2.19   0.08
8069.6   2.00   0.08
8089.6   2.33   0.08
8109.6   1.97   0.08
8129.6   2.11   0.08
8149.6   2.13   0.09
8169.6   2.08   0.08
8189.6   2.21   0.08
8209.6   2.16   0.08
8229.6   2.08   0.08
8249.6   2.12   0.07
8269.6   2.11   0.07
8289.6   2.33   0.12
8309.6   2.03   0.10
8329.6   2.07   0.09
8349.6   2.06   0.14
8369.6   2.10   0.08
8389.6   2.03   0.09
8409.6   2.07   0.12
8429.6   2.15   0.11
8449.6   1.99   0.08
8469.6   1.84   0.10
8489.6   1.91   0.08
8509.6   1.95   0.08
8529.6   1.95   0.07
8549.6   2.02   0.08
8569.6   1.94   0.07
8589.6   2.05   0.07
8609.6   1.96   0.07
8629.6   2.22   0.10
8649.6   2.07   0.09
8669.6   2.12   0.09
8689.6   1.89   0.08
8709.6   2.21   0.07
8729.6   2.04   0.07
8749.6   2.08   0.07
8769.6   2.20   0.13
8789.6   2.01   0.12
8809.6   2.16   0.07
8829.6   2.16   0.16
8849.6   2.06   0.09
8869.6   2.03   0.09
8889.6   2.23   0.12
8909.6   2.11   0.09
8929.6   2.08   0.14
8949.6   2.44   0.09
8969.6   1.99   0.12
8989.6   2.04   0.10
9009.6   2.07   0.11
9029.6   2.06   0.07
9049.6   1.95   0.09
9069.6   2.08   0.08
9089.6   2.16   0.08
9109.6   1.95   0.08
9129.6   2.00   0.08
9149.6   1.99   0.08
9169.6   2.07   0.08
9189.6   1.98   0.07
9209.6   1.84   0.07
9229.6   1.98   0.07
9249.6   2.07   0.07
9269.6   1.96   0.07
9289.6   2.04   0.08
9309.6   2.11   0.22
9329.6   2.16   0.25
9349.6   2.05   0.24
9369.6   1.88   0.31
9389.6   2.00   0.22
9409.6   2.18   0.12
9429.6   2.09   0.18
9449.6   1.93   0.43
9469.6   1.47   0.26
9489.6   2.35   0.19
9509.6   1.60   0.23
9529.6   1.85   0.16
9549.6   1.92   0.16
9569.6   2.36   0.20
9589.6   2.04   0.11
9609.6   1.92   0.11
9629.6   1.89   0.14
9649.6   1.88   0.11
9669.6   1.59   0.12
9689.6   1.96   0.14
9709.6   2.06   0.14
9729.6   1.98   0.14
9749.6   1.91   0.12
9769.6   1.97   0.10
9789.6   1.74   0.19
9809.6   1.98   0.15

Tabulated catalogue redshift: 0.191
